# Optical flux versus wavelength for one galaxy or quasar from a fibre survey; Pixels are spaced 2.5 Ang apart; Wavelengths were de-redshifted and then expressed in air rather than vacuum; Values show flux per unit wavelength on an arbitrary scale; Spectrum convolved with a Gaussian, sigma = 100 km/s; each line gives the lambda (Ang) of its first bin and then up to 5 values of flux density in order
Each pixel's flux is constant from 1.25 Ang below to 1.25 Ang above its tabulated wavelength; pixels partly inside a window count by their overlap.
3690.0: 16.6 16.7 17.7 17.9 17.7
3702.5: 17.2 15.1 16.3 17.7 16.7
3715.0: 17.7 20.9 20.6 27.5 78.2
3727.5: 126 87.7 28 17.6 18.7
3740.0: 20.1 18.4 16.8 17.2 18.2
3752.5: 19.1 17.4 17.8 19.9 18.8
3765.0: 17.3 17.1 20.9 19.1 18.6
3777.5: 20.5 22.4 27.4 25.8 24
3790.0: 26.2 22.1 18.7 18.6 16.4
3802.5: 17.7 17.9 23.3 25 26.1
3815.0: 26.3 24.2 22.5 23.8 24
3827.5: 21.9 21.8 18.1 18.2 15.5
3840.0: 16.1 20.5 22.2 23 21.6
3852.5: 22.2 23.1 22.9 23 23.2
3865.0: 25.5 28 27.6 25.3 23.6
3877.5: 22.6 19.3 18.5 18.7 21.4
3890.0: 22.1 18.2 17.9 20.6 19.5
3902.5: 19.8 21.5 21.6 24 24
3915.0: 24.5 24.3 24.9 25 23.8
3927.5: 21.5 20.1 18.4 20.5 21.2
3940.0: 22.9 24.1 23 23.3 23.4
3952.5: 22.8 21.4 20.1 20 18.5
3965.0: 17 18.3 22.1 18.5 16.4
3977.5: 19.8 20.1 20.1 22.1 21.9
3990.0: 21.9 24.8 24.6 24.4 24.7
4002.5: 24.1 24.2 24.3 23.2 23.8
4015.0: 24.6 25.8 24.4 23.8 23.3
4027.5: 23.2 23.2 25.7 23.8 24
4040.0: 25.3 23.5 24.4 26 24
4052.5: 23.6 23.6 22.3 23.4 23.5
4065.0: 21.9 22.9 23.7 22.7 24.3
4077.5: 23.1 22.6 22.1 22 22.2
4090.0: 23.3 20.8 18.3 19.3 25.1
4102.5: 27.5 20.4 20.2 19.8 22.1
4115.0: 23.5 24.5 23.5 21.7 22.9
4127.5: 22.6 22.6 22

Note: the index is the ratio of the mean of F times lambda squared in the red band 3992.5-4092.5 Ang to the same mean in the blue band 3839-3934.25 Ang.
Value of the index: 1.2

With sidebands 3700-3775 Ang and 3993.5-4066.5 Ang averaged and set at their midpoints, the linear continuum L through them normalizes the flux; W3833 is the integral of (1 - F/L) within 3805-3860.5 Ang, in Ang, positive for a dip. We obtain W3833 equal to 8.4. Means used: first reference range 26.7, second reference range 24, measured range 22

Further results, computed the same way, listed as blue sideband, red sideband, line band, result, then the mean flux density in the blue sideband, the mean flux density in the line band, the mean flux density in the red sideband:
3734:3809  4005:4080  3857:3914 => -1.7 Ang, 19.8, 22.1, 23.8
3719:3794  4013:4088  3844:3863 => 2.9 Ang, 28.3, 22.6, 23.6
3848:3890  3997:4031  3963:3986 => 4.3 Ang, 22.9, 19.3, 24.1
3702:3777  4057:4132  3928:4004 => 8.5 Ang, 26.8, 21.4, 22.5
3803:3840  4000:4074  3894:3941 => 1.6 Ang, 21.8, 21.9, 23.9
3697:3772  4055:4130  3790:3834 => 6.8 Ang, 26.7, 21.8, 22.5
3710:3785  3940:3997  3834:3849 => 3.4 Ang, 27.6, 19.3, 21.2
